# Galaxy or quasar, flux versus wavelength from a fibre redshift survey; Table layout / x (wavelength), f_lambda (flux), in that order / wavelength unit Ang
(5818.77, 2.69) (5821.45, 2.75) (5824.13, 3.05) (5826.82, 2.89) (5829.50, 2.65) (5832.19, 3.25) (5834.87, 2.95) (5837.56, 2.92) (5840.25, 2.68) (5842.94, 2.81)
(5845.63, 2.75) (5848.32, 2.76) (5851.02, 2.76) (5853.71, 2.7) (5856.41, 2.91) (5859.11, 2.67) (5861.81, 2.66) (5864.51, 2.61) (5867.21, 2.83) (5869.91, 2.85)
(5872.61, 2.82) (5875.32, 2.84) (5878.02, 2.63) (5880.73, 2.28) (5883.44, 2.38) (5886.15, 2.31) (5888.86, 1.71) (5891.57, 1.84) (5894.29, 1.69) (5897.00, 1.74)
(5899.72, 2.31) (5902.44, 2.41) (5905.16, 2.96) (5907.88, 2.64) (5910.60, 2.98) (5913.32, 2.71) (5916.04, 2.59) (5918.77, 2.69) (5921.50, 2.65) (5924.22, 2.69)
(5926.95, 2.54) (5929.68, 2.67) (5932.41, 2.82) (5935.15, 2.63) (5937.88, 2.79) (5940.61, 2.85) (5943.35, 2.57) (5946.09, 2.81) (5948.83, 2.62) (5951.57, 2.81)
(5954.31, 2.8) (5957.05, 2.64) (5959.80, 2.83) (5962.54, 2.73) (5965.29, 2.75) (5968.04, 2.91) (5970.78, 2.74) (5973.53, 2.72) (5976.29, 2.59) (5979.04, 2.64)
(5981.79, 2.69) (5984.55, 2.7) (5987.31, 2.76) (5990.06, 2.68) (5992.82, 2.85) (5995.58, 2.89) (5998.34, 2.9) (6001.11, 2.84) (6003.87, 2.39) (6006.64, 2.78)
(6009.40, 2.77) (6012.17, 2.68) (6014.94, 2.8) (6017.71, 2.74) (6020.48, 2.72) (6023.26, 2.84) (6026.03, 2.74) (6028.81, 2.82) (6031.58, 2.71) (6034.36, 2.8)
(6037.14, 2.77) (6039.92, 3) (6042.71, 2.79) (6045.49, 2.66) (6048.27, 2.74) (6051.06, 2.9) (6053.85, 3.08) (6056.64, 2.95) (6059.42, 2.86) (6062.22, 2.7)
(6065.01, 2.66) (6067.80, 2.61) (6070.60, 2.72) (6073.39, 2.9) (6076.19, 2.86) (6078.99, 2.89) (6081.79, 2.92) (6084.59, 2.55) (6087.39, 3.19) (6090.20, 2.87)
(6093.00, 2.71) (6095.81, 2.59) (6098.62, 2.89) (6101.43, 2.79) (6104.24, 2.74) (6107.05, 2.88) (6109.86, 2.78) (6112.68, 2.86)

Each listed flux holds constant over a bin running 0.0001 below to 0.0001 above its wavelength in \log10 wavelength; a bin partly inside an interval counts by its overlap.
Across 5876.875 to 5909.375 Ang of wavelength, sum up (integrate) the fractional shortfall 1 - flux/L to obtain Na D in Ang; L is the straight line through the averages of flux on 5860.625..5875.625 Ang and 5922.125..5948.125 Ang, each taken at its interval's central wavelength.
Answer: 5.9 Ang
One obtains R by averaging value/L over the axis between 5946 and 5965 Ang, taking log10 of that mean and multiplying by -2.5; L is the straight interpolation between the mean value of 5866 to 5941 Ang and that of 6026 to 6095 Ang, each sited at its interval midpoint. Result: -0.050 mag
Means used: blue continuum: 2.53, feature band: 2.74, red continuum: 2.82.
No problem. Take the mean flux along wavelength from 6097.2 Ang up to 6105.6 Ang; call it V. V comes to 2.81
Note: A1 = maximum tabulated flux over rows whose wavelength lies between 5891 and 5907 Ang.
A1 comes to 2.96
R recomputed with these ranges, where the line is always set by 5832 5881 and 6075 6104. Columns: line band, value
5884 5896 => 0.40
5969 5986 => 0.04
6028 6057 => -0.01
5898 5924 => 0.05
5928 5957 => 0.02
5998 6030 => 0.02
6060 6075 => 0.04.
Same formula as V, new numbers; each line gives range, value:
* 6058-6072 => 2.71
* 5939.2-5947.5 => 2.74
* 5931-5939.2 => 2.75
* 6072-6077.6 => 2.88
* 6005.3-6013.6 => 2.74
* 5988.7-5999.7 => 2.83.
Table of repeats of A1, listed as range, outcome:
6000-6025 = 2.84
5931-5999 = 2.91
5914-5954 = 2.85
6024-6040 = 3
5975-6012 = 2.9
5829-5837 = 3.25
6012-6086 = 3.08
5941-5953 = 2.81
